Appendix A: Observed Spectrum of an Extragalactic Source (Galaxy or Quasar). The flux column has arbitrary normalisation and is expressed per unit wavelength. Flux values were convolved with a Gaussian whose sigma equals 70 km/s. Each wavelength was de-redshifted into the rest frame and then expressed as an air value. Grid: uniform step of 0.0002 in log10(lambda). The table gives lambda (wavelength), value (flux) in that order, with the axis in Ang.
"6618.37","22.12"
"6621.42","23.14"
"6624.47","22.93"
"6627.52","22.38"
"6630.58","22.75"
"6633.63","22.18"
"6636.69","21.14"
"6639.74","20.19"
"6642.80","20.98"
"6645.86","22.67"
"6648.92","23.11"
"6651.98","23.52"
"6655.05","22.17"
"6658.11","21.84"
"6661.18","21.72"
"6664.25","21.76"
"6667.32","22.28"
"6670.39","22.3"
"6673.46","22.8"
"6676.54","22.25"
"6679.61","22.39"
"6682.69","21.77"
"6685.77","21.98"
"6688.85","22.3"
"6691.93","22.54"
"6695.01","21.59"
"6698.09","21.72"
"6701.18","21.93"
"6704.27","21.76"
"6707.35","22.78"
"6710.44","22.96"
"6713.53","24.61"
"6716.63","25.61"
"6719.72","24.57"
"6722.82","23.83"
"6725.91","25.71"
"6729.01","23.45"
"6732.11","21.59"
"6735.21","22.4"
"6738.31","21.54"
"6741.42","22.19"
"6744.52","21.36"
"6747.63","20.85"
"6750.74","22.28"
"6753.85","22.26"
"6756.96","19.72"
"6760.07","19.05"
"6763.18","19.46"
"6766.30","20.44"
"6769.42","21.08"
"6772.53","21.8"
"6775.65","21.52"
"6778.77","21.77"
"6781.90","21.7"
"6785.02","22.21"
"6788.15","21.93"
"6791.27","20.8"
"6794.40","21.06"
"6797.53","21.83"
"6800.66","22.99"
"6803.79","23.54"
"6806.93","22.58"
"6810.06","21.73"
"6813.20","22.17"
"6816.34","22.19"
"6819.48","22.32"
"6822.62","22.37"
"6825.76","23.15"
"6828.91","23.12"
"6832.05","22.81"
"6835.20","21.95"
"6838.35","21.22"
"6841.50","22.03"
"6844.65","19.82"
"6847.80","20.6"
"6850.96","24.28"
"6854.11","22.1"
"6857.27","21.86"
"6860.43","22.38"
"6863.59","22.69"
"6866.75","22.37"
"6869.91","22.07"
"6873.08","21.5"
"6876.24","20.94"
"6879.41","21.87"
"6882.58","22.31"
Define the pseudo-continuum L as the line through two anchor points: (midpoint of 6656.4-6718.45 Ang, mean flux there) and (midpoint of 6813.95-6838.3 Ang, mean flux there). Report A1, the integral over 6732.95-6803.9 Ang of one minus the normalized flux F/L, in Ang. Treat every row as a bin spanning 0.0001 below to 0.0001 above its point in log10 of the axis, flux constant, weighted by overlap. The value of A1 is 3.3 Ang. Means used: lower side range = 22.5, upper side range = 22.5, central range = 21.4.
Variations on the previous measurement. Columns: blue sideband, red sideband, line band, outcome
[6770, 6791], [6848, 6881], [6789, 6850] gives -0.3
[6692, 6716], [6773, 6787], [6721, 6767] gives 0.8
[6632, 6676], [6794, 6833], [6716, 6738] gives -1.4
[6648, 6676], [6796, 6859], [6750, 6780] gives 1.9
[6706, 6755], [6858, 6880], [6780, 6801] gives 0.8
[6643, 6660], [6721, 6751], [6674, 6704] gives 0.6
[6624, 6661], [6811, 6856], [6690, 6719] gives -1.0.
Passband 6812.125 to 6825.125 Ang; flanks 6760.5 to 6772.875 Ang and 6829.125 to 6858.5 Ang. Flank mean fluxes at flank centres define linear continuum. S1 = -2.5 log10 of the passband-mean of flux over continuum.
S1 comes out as -0.045 mag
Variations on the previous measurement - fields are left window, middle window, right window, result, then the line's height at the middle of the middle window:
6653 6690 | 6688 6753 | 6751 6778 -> -0.06 mag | 21.4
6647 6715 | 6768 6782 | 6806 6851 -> 0.03 mag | 22.2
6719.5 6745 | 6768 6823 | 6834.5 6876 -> 0.02 mag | 22.4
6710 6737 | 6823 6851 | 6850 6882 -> 0.03 mag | 22.5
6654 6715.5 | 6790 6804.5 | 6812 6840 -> 0.02 mag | 22.4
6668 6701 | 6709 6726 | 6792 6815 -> -0.11 mag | 22.2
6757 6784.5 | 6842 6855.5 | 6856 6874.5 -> 0.01 mag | 21.9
